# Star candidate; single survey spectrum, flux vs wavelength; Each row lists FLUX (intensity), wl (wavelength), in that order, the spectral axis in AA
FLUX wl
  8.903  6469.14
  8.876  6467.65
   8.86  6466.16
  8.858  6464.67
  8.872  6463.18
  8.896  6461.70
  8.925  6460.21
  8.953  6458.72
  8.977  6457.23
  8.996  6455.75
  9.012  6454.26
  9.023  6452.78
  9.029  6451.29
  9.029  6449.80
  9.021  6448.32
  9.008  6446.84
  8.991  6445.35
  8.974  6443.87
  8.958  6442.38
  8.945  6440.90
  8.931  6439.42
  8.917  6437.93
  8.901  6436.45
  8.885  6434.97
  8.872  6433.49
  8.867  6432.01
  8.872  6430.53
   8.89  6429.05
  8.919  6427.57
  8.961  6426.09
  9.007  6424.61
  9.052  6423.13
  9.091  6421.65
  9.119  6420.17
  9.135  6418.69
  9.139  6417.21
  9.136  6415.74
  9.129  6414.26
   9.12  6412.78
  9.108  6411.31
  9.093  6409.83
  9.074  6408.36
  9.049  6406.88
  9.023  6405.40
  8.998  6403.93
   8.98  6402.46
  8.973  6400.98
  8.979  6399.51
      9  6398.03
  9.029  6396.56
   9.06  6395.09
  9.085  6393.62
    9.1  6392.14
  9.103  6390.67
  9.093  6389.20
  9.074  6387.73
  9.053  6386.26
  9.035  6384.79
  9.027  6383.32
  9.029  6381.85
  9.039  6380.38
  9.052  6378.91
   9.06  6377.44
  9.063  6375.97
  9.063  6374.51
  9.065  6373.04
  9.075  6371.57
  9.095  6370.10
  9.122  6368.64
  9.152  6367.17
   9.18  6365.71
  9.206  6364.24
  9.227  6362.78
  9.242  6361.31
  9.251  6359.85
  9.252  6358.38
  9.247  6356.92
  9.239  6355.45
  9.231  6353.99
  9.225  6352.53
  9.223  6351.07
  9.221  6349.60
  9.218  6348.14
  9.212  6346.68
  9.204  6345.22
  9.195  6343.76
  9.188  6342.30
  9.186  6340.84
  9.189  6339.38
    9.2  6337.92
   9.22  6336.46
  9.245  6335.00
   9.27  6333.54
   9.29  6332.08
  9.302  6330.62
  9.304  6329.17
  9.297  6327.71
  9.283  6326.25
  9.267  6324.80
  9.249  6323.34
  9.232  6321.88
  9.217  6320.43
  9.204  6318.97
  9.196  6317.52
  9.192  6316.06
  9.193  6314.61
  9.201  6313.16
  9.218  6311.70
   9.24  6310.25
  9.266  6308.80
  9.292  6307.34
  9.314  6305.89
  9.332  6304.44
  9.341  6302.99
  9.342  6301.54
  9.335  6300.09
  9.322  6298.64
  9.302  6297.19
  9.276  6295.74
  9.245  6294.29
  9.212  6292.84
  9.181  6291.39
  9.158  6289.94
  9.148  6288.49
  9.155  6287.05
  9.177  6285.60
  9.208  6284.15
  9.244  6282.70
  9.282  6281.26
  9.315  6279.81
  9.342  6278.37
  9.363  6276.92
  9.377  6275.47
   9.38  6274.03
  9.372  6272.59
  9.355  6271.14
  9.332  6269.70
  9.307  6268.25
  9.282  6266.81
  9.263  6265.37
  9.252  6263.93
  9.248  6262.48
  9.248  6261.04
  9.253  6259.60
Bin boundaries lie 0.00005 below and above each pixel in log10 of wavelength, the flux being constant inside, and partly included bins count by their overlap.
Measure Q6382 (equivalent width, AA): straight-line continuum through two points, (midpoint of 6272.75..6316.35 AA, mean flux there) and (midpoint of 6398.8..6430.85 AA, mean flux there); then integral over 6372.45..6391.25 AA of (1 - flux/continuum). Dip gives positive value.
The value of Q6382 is 0.09 AA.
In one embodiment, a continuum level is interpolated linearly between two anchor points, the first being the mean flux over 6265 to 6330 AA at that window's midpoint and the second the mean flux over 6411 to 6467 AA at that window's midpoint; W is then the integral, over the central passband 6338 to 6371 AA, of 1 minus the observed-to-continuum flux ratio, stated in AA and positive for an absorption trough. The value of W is -0.2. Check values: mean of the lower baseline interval 9.27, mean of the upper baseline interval 8.98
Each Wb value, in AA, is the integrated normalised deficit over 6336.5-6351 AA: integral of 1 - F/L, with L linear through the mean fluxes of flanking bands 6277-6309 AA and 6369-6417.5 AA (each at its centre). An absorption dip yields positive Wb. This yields -0.1 AA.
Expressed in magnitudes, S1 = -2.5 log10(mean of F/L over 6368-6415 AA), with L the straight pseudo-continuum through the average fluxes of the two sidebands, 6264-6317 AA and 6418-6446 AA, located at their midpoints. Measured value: 0.00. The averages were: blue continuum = 9.27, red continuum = 8.96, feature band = 9.06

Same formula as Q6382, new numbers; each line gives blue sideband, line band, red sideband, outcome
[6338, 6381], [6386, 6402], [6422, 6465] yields 0.06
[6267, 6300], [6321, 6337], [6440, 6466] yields -0.13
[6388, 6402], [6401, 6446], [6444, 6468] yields 0.01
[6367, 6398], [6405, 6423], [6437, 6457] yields -0.14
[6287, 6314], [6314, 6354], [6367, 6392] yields -0.22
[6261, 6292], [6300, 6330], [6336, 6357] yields -0.07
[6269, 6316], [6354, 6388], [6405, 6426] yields 0.10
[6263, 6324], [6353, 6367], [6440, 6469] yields -0.14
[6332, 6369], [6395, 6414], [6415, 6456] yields 0.07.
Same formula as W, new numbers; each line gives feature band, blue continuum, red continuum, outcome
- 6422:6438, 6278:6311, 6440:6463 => 0.2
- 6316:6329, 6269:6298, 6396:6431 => -0.1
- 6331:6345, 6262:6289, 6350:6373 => 0.0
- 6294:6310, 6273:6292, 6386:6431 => -0.1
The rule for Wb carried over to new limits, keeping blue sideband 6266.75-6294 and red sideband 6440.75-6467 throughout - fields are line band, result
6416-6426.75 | -0.1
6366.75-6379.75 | 0.0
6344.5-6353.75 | -0.1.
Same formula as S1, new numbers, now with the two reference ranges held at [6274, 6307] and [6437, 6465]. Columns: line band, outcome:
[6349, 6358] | -0.01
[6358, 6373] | 0.00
